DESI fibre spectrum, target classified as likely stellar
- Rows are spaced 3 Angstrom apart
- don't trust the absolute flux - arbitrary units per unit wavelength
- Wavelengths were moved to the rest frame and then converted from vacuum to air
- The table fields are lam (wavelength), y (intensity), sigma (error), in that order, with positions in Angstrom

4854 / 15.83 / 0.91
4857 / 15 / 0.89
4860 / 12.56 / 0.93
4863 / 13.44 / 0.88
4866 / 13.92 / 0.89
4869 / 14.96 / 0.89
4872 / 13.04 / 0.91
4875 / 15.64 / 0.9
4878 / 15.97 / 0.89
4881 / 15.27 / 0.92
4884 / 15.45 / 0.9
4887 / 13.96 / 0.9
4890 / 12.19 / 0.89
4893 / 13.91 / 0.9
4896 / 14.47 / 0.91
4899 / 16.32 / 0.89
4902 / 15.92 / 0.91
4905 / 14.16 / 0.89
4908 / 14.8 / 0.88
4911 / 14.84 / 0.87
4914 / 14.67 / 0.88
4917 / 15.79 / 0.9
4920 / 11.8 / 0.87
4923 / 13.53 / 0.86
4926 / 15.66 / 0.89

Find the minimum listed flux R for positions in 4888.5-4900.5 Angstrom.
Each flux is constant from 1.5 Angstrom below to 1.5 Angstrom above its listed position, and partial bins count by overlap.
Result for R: 12.19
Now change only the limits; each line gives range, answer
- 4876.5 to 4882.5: 15.27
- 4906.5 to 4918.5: 14.67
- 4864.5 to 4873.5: 13.04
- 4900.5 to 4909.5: 14.16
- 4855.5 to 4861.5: 12.56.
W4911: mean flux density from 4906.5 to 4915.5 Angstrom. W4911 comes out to 14.8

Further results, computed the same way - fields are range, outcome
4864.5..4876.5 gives 14.4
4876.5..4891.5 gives 14.6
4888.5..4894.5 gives 13.1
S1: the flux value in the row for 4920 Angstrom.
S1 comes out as 11.8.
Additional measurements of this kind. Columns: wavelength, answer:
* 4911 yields 14.84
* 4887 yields 13.96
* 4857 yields 15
